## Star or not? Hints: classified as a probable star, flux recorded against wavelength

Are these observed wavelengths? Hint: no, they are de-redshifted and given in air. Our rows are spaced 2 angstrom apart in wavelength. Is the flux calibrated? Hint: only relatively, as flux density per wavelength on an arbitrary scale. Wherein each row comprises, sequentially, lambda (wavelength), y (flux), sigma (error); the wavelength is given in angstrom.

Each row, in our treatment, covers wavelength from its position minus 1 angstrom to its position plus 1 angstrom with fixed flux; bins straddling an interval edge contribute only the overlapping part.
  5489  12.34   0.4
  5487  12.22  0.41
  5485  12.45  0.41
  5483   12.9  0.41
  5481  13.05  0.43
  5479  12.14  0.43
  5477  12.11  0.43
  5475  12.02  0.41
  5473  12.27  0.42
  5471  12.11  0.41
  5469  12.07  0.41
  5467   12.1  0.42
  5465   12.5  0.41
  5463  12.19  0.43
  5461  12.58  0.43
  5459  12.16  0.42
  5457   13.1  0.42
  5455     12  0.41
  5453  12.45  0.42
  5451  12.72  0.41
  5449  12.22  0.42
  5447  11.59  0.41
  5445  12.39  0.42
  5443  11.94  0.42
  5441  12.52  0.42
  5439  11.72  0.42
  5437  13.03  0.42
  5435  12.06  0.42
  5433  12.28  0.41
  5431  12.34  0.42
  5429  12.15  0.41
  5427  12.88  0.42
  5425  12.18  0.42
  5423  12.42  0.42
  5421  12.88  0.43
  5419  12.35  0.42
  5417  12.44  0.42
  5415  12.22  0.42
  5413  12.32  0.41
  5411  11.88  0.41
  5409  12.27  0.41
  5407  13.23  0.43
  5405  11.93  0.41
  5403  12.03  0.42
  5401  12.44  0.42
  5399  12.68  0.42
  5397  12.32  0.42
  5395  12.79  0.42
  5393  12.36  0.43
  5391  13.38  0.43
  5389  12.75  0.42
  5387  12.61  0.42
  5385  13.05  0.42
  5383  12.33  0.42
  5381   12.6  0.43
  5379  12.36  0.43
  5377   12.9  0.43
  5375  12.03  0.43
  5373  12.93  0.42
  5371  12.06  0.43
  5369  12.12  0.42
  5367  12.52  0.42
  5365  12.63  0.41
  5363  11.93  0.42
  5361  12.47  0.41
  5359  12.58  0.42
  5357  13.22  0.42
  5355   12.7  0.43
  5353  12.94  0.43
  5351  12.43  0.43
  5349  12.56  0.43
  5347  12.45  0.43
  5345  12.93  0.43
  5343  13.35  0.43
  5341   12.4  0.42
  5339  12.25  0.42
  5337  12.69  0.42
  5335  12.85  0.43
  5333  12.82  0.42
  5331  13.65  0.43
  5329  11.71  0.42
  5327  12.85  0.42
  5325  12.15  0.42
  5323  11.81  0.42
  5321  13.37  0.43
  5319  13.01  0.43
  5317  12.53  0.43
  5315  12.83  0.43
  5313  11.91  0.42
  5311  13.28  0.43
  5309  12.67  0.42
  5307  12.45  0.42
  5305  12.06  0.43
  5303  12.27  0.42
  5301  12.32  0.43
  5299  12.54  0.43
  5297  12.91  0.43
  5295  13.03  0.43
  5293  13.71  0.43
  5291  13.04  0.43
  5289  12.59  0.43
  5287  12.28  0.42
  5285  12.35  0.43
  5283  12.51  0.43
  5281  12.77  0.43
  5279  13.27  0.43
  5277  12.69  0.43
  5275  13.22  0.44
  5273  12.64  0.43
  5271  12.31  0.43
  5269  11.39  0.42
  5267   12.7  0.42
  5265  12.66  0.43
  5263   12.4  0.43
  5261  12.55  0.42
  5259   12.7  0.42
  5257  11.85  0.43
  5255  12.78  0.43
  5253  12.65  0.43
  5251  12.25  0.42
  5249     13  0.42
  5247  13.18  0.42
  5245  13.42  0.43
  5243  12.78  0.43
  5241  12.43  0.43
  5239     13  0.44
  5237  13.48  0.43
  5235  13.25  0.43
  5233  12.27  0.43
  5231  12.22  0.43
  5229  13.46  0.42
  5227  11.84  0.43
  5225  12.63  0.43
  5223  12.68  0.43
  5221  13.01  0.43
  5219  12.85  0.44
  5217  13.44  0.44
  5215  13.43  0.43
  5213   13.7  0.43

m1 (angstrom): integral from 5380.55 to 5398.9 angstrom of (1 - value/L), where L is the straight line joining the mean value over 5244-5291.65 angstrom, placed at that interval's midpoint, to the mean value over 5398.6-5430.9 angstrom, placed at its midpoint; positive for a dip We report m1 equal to -0.4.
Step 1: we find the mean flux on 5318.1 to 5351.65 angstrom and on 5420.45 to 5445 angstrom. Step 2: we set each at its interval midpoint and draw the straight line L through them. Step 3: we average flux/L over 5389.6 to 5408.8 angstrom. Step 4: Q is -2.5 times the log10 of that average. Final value -0.01 mag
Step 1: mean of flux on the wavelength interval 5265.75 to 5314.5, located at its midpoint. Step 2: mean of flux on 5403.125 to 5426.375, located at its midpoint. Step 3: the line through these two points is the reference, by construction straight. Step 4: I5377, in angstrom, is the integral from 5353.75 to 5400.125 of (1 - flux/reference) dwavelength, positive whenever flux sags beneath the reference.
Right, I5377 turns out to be -0.50 angstrom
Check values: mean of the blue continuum 12.6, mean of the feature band 12.6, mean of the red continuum 12.4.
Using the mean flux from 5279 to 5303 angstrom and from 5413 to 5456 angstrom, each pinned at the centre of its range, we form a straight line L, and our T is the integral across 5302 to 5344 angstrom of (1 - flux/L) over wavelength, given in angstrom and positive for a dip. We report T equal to 0.1 angstrom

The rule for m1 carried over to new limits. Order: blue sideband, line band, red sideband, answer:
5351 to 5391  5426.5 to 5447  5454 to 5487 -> 0.2 angstrom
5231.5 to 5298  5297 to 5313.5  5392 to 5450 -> 0.2 angstrom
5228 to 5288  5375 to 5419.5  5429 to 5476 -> -0.4 angstrom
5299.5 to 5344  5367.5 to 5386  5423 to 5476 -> 0.0 angstrom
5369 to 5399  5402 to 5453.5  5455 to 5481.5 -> 0.5 angstrom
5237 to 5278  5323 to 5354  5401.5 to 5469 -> -0.3 angstrom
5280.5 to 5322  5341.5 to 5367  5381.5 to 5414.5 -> -0.2 angstrom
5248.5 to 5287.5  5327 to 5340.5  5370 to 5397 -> -0.1 angstrom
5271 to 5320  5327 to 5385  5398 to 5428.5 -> -0.2 angstrom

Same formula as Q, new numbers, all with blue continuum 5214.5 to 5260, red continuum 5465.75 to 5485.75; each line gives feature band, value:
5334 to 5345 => -0.011 mag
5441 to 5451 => 0.020 mag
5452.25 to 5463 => -0.007 mag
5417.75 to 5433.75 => -0.001 mag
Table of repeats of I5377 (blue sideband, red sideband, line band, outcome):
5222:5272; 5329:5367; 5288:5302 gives -0.2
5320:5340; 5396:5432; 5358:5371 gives 0.2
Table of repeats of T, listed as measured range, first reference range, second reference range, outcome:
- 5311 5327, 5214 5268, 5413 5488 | 0.0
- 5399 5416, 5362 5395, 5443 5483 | 0.2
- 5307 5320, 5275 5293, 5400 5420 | 0.0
